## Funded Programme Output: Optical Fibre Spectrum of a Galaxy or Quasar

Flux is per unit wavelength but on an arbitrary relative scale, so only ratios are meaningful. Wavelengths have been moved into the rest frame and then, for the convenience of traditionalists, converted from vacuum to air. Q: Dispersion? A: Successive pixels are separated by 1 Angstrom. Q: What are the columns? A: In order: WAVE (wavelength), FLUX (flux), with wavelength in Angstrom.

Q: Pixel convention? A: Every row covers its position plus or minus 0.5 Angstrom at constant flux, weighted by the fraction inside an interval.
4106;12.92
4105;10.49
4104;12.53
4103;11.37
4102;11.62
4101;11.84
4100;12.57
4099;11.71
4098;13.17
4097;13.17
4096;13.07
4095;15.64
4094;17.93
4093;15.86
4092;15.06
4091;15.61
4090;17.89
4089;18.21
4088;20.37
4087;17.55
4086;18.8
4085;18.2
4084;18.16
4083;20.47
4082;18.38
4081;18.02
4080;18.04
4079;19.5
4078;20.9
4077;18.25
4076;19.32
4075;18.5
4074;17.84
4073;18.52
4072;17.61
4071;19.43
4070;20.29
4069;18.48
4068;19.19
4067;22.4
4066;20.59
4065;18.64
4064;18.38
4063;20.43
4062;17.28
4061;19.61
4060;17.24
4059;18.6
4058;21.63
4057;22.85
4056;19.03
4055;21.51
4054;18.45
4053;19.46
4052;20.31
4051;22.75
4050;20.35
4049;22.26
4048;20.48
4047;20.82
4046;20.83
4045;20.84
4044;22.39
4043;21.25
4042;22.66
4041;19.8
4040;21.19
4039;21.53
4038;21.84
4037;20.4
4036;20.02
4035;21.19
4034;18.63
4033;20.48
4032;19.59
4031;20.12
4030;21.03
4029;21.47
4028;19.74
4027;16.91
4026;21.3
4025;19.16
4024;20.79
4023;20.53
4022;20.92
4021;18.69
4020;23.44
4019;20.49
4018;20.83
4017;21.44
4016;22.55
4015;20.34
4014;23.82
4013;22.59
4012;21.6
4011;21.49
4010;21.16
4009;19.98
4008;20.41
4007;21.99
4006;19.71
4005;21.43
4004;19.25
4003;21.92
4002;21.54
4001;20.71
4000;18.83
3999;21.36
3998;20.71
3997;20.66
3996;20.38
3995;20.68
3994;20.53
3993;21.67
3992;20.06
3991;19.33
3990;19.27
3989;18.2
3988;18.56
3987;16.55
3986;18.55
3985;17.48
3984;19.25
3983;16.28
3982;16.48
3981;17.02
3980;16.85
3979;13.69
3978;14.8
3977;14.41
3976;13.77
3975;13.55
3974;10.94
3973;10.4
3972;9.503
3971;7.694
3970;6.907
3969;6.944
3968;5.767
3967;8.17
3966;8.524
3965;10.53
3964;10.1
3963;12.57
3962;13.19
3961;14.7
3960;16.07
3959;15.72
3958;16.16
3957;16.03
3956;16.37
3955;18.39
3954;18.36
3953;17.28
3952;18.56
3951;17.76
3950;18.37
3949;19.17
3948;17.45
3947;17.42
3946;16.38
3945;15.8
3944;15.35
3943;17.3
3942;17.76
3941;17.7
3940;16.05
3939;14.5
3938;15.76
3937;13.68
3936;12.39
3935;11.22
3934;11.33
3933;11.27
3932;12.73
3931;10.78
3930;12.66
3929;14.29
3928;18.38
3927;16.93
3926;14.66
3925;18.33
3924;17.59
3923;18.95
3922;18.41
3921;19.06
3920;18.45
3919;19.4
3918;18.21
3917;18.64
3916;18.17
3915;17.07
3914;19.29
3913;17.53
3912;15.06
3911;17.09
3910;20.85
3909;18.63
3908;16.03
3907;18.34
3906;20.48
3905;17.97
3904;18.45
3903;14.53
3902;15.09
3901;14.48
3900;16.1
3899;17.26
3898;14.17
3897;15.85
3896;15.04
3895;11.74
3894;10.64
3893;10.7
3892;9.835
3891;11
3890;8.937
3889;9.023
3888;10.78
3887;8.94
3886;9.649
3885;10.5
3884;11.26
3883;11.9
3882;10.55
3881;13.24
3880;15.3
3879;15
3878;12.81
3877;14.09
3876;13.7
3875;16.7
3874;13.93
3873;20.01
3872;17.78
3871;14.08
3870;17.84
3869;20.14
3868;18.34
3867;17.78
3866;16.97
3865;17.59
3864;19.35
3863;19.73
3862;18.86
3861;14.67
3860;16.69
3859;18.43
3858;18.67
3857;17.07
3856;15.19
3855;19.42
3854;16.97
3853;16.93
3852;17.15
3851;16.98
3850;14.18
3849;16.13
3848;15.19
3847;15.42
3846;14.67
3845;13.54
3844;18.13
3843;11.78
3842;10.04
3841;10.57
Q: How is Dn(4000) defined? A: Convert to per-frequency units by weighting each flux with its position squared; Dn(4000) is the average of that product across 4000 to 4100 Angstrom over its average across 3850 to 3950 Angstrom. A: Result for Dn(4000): 1.3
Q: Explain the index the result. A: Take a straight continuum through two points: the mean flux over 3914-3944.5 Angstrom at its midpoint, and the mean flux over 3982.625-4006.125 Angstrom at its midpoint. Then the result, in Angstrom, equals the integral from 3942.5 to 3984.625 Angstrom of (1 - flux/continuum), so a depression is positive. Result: 8.4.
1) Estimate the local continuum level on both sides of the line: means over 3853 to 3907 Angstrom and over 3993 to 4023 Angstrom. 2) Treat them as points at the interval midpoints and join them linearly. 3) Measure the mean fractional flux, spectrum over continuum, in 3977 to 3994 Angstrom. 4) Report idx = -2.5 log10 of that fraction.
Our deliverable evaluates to 0.13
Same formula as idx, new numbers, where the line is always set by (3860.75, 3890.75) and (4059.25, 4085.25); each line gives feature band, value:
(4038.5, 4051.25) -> -0.160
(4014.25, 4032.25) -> -0.152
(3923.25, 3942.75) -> 0.083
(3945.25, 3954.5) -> -0.098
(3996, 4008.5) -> -0.186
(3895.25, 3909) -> -0.084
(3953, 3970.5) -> 0.280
